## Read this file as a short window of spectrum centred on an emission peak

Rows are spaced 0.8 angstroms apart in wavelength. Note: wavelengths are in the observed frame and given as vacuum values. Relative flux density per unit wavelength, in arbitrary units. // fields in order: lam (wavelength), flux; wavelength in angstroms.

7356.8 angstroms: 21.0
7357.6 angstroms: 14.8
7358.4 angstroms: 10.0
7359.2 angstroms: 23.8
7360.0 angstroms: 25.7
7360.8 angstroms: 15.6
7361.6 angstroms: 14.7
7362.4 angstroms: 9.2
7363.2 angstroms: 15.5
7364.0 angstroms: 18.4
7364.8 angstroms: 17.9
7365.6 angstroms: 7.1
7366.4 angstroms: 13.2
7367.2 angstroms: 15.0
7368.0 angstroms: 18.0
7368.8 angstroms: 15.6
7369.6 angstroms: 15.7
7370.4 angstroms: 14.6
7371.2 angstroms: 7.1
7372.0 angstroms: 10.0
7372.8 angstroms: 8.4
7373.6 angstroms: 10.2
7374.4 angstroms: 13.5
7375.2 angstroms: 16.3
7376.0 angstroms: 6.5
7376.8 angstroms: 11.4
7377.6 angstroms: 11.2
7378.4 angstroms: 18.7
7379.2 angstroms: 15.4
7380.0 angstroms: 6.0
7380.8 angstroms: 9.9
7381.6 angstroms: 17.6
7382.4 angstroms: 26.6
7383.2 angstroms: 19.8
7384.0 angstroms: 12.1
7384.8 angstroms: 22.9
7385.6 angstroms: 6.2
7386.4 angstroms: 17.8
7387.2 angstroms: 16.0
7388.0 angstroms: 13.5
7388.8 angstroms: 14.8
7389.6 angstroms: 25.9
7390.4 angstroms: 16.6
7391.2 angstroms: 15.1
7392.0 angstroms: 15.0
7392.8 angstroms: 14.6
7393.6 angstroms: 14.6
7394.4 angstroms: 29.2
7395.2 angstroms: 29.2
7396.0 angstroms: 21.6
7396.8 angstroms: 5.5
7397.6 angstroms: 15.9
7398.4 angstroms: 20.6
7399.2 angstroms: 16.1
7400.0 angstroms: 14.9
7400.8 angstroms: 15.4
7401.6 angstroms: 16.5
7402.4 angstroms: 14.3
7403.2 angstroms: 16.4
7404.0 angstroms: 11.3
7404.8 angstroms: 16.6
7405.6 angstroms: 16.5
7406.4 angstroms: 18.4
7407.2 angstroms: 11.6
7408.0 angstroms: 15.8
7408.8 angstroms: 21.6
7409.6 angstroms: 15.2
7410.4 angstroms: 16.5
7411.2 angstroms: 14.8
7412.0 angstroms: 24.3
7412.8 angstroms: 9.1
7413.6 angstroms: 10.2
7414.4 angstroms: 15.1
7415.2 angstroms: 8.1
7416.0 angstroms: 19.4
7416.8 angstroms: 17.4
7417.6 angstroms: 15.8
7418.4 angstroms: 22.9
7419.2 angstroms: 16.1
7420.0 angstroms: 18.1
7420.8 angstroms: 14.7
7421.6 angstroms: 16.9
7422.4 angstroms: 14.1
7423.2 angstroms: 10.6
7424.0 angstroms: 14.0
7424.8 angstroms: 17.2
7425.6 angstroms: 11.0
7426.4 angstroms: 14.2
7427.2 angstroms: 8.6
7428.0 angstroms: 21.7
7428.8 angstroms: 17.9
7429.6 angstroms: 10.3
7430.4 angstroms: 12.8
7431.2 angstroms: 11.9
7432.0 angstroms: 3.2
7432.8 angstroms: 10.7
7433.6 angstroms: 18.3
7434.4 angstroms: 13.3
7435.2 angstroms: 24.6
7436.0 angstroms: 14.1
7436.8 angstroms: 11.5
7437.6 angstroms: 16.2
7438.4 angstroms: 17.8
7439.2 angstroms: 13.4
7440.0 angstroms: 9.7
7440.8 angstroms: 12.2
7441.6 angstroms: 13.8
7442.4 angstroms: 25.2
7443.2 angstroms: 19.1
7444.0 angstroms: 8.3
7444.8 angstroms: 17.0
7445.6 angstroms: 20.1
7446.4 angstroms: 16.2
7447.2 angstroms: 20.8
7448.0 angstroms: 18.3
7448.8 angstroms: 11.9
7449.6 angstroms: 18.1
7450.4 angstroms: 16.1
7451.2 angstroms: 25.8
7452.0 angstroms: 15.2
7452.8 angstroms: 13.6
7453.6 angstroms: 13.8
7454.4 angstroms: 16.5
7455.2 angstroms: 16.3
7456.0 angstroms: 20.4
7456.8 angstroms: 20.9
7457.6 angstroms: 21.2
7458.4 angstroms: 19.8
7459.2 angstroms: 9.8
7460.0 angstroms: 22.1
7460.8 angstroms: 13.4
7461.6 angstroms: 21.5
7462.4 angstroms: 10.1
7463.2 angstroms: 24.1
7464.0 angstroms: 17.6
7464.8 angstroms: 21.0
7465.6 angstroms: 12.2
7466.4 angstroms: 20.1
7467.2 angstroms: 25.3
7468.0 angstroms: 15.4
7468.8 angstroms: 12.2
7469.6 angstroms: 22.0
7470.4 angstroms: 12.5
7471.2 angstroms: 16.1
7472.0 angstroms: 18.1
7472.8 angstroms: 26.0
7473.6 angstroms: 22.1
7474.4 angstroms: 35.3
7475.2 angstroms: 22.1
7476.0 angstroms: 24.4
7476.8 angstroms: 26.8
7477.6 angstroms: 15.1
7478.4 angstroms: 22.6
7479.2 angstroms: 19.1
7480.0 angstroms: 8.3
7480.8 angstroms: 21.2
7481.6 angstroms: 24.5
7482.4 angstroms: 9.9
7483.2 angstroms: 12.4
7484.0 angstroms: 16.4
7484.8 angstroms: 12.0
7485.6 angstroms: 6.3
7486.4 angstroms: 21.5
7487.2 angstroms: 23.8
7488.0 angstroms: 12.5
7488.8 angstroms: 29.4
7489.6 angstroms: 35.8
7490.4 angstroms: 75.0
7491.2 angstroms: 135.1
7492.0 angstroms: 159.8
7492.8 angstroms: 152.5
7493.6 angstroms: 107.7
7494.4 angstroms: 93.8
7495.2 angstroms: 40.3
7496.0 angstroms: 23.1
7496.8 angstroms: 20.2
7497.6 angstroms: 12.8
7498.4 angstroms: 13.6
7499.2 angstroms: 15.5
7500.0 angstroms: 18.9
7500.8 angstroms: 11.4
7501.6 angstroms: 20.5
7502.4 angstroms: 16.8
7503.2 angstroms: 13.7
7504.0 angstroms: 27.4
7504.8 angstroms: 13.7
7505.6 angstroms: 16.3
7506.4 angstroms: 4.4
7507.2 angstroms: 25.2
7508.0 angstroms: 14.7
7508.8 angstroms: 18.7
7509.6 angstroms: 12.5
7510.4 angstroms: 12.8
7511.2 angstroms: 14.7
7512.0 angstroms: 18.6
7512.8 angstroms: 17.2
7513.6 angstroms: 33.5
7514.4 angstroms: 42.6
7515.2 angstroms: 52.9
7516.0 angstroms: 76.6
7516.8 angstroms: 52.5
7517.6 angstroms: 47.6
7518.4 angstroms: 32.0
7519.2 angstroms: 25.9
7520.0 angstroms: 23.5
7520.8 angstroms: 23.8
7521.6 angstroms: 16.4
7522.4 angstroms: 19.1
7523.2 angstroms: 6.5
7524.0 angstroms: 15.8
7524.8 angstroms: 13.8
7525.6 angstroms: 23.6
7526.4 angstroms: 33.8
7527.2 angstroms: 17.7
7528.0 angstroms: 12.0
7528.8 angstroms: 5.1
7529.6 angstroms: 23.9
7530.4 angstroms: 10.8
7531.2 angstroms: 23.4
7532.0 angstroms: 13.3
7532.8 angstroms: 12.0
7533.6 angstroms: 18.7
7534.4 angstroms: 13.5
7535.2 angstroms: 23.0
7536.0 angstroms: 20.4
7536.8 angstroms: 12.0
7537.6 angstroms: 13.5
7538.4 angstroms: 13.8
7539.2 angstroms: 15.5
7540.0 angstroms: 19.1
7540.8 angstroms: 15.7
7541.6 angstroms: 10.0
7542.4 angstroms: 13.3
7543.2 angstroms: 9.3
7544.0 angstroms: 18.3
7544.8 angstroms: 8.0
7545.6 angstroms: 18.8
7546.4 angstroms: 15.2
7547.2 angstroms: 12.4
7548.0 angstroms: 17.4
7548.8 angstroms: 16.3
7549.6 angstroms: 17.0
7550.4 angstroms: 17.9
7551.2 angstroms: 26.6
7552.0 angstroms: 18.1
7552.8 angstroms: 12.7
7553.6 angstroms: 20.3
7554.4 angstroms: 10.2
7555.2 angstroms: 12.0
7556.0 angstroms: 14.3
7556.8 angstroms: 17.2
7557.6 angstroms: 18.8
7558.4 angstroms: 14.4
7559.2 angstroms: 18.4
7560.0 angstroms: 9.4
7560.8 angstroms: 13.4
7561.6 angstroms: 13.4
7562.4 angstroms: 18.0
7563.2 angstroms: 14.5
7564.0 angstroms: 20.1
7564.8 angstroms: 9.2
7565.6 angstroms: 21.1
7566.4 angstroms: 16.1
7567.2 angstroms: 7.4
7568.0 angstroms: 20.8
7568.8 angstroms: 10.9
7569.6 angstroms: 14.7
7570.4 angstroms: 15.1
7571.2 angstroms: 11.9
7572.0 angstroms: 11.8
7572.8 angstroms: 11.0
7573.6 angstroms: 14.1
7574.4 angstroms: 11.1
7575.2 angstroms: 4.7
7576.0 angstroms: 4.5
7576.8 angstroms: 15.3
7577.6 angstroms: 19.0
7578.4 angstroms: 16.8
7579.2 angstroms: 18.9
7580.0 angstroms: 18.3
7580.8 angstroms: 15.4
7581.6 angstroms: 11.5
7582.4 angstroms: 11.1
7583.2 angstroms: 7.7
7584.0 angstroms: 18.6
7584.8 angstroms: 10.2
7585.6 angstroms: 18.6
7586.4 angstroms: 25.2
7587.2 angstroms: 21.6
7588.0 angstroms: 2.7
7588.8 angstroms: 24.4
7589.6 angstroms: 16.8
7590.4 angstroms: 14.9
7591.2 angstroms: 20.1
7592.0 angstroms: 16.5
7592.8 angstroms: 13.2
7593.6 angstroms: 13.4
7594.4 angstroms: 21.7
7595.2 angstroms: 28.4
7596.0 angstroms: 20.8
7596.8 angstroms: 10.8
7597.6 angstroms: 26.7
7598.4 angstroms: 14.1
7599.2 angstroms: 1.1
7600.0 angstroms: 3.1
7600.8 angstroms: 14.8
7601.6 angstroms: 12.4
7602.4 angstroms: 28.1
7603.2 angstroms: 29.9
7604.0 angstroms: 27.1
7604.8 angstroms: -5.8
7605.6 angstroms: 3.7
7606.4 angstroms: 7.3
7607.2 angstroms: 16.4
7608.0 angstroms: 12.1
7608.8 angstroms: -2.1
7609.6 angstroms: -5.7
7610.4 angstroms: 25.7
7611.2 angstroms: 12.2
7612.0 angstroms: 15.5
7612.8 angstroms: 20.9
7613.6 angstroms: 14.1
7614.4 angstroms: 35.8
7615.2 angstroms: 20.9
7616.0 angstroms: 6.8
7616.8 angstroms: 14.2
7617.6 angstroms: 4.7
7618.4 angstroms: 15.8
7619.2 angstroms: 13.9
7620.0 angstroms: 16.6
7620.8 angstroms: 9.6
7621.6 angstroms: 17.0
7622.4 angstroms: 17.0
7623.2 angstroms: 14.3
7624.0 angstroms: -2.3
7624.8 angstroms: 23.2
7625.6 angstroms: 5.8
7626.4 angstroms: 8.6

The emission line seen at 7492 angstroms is H-alpha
